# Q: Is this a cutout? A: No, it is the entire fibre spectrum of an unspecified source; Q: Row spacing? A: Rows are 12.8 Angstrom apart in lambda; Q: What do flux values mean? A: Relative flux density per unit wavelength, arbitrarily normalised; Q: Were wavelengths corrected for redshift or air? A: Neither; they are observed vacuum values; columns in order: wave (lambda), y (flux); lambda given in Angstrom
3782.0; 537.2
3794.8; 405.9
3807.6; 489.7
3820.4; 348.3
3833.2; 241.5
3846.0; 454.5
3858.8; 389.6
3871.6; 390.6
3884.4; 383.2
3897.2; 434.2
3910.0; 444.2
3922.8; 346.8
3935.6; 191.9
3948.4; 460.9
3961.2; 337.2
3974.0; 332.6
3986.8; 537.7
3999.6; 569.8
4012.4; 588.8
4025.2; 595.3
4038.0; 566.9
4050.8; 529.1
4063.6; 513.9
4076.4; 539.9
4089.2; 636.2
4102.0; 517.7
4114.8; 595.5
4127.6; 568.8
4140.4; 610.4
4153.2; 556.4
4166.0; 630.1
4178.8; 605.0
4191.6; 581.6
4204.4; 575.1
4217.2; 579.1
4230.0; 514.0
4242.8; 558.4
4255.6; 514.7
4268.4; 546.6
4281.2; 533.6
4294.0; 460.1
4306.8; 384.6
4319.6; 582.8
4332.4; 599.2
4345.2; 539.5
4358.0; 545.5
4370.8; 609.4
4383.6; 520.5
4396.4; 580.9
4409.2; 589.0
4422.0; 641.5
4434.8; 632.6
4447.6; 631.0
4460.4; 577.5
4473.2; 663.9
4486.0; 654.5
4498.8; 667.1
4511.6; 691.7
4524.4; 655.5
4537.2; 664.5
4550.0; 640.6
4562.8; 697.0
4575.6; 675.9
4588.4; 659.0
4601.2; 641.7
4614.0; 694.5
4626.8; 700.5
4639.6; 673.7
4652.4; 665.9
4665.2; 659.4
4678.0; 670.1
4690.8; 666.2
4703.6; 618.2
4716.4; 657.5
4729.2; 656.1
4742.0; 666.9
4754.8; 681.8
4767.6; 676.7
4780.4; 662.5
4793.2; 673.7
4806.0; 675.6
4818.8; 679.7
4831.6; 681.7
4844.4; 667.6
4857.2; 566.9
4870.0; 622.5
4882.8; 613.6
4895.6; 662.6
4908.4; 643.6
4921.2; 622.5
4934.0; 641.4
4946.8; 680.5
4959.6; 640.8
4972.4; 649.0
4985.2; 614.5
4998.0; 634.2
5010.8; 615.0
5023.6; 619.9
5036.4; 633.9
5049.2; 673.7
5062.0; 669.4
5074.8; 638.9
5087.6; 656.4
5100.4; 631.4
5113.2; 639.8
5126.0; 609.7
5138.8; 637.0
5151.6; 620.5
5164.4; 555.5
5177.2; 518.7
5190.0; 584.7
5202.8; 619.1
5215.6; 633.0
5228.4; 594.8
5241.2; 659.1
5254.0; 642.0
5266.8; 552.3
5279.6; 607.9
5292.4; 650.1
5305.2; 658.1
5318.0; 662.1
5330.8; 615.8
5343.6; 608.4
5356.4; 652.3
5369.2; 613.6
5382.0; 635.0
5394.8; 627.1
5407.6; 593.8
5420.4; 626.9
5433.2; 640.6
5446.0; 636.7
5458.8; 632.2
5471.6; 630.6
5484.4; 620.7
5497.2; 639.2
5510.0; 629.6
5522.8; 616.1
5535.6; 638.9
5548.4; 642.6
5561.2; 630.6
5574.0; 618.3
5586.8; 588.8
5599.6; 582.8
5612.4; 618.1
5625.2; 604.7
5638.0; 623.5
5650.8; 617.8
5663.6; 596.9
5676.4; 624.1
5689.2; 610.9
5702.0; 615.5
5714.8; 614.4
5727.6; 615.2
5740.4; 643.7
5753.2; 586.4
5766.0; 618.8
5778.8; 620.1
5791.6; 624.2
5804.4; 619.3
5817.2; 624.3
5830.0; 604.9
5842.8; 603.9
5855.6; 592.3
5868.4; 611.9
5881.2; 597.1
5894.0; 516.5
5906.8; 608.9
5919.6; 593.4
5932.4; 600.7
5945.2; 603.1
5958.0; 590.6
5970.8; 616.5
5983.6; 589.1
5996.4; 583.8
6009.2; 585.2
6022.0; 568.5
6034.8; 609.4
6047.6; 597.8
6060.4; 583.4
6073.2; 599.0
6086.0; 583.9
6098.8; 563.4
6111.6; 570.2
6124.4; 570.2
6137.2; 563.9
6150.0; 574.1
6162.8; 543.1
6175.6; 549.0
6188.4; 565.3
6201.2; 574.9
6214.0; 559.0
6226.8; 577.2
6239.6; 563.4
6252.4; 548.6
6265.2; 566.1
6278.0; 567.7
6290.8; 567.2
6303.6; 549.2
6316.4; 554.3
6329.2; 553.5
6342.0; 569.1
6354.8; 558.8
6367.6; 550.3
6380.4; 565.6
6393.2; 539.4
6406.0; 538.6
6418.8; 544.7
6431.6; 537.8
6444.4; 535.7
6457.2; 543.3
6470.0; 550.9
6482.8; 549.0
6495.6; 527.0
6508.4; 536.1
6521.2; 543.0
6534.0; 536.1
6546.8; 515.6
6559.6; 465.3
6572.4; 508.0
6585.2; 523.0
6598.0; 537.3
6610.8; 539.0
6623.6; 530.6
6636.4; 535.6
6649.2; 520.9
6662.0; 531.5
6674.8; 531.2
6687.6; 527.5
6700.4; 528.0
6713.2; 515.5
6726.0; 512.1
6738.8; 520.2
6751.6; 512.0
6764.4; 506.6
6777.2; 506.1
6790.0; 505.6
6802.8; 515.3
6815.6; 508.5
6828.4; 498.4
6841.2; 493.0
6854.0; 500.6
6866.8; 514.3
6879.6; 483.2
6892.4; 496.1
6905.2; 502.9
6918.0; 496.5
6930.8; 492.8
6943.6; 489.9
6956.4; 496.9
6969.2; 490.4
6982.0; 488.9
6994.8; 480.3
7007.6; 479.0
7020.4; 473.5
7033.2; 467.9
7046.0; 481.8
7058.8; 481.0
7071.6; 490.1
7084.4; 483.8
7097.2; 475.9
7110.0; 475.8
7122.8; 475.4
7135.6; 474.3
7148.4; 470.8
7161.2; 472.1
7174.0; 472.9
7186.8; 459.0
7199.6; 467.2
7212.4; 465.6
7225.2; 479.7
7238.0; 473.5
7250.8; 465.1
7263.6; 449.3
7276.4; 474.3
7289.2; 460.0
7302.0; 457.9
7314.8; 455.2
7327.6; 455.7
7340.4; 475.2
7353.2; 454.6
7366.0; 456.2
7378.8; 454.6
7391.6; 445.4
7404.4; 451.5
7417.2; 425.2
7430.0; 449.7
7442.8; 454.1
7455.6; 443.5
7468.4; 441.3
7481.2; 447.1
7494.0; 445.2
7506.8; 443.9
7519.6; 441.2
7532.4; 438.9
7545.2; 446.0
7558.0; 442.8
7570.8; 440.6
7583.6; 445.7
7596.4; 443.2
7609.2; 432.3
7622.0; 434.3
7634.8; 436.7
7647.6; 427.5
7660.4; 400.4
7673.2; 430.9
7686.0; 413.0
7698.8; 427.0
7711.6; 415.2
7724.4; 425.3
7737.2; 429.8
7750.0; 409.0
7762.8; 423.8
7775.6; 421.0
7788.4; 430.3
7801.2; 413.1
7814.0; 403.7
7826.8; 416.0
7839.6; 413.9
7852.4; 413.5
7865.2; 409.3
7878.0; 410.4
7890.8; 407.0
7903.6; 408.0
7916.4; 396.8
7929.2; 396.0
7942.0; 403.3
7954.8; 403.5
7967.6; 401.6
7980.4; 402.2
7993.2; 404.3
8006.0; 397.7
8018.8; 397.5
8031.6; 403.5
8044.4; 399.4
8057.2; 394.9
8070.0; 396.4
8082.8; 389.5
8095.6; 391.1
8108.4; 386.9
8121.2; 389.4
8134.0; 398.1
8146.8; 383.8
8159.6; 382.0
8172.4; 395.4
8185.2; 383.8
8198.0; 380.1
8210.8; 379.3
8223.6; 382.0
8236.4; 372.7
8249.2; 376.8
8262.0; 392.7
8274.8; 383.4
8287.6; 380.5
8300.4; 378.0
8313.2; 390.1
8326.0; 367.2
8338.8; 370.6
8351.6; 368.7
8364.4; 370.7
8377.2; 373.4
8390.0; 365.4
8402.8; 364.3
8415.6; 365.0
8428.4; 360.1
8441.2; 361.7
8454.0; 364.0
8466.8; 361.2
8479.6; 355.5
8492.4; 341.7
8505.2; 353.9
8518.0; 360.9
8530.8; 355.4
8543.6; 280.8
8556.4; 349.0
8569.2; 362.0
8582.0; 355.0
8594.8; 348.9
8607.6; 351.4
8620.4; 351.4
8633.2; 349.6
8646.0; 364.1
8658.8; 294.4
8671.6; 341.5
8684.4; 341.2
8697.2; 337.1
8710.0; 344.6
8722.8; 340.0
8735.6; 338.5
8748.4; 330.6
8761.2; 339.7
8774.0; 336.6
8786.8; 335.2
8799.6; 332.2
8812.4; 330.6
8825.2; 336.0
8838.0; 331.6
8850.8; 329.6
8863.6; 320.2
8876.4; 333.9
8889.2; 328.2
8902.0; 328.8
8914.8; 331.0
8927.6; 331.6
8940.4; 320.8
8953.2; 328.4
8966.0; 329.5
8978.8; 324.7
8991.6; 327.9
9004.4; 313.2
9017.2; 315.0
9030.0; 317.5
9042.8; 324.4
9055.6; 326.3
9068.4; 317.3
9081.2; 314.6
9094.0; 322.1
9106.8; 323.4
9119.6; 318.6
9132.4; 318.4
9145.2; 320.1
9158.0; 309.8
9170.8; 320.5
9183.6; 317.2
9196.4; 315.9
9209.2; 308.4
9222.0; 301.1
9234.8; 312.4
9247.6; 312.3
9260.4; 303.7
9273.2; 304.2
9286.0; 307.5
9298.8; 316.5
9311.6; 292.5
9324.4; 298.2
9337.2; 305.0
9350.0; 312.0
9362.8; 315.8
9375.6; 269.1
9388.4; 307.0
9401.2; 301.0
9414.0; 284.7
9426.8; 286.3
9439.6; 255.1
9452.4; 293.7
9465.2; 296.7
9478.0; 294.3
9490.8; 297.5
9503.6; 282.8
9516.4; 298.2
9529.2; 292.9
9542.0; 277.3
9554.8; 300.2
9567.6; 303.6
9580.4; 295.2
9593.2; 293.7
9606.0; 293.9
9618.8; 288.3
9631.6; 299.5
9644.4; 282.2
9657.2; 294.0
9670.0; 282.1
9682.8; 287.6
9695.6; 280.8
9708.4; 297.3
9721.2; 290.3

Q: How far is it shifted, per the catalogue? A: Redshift 0.000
